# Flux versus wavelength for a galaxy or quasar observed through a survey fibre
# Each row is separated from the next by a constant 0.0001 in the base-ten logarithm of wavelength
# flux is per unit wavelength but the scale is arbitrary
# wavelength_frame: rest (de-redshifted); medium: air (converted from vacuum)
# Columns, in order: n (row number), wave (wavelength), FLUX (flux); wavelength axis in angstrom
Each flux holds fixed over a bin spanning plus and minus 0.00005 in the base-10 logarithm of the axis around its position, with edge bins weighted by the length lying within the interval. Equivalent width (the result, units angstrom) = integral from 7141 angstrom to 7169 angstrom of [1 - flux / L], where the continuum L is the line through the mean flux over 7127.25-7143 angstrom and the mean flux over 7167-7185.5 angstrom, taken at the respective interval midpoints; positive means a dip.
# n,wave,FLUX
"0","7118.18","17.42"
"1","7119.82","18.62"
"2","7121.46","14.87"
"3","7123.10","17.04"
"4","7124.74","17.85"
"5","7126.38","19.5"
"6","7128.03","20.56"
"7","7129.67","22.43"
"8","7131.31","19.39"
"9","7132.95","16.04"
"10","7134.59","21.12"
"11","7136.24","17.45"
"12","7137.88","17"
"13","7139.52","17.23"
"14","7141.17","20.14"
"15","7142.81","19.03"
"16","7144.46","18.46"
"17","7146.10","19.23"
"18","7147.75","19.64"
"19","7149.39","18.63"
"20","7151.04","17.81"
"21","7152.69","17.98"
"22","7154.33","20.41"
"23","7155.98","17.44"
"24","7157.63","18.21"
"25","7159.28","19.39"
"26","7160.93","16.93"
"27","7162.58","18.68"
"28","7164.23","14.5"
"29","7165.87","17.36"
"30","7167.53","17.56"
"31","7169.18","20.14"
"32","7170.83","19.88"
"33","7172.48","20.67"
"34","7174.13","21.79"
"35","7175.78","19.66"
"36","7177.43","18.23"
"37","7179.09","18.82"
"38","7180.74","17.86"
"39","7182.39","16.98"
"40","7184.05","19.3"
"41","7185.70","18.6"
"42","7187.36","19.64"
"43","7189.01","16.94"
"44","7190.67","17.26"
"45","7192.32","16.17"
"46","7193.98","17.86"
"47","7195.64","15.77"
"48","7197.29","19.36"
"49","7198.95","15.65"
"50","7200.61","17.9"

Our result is 1.2 angstrom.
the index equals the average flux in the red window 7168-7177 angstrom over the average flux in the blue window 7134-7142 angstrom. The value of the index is 1.1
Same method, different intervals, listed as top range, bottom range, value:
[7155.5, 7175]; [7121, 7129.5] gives 1.01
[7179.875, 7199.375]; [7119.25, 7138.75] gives 0.96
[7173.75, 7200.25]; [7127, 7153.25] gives 0.96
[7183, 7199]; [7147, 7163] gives 0.96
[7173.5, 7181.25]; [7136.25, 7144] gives 1.06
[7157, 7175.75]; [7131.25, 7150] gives 1.01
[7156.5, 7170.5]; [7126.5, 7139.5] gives 0.94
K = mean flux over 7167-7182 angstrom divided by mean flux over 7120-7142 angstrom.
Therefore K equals 1.05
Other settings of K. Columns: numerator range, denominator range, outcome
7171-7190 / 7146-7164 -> 1.03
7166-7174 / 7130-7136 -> 1.03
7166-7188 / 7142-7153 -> 1.02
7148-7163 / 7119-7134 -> 0.99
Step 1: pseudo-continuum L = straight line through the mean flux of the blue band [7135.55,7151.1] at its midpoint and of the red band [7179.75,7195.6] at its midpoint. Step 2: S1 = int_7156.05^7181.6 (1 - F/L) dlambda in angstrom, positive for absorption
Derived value -0.8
